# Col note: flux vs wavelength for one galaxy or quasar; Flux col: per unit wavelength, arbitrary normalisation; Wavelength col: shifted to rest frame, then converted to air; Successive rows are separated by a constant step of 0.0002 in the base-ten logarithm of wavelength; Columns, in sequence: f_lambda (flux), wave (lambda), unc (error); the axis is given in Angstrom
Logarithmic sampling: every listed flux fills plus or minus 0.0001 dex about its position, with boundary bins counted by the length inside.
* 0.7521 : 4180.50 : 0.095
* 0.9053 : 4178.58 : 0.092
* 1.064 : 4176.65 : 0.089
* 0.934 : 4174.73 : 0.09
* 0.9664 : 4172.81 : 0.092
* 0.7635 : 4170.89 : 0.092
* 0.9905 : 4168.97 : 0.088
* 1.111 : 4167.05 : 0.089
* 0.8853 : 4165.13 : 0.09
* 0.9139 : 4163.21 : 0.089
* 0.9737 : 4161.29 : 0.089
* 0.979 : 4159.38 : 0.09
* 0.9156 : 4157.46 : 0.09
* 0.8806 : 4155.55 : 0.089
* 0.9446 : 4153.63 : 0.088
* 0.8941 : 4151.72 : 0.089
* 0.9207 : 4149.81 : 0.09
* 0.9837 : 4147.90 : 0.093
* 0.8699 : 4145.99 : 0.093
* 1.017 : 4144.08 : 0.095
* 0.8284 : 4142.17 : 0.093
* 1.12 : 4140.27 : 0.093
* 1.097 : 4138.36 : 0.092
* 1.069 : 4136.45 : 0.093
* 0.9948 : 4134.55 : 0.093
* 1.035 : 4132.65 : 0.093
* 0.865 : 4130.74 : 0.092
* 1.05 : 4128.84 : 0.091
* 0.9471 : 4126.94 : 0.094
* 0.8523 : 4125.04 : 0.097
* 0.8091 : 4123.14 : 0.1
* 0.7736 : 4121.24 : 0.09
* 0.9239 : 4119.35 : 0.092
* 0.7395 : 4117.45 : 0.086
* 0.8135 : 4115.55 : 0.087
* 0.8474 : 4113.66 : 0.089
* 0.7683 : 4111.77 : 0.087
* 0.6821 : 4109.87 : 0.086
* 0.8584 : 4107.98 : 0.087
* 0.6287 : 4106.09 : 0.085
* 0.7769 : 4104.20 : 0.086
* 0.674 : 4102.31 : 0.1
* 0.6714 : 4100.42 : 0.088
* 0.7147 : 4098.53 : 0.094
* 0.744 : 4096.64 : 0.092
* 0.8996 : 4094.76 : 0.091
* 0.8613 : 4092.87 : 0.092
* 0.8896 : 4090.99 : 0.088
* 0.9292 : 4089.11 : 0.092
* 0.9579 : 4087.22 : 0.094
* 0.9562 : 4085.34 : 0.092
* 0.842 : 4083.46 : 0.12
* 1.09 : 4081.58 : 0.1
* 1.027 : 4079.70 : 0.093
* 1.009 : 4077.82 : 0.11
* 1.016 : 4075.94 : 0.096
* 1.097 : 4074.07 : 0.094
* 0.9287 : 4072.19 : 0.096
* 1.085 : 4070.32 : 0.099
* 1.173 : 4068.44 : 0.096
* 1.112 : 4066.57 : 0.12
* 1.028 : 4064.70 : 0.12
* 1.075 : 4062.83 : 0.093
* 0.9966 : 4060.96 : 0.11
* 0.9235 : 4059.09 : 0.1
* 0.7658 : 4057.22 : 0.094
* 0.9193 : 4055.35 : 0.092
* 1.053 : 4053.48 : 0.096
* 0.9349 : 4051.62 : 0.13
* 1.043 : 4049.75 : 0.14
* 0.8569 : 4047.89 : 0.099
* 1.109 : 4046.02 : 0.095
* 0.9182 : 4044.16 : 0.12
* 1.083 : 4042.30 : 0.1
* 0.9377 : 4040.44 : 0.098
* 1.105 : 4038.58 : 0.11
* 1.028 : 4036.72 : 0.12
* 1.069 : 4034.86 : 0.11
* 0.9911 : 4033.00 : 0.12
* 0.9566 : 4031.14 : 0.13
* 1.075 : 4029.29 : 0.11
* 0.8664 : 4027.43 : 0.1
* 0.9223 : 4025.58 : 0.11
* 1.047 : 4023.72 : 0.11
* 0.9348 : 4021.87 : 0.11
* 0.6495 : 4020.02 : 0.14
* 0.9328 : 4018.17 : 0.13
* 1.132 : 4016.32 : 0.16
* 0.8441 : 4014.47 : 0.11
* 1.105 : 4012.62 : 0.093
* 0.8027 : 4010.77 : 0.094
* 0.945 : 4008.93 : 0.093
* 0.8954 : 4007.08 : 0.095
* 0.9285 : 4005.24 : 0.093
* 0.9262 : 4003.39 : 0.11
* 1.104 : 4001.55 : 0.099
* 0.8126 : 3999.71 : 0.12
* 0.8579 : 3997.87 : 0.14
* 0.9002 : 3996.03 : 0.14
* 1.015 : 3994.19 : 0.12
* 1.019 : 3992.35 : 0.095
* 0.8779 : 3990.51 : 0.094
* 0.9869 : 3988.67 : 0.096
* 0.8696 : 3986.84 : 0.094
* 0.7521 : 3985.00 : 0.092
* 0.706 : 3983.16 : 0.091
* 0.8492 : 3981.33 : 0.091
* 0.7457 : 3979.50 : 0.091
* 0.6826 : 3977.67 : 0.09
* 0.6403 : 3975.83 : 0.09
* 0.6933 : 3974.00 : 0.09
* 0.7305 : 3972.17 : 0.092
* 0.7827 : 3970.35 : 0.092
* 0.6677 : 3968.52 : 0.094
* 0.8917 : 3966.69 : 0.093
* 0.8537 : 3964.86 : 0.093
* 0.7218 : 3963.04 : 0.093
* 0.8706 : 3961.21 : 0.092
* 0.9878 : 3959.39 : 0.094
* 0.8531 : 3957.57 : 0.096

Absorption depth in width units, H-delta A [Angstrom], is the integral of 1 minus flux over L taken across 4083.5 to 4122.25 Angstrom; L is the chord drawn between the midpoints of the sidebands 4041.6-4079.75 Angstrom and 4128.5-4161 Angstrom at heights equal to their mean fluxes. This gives 7.09 Angstrom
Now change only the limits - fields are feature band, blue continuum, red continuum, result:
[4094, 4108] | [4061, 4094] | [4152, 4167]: 3.5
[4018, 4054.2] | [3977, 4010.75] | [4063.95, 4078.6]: 0.1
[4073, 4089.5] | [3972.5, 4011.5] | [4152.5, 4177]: -1.7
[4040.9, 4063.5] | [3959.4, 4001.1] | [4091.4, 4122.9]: -5.0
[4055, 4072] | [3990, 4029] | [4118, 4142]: -1.2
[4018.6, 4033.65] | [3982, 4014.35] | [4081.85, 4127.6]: -0.7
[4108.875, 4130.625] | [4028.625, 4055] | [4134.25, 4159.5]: 3.1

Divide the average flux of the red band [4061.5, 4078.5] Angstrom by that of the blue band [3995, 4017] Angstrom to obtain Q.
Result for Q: 1.13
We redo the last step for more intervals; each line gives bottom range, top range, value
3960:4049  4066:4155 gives 1.01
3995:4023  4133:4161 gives 1.05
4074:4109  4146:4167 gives 1.07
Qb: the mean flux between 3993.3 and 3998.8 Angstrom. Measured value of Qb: 0.924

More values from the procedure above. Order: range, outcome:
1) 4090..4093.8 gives 0.878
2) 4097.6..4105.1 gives 0.708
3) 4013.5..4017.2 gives 0.987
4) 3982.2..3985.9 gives 0.73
